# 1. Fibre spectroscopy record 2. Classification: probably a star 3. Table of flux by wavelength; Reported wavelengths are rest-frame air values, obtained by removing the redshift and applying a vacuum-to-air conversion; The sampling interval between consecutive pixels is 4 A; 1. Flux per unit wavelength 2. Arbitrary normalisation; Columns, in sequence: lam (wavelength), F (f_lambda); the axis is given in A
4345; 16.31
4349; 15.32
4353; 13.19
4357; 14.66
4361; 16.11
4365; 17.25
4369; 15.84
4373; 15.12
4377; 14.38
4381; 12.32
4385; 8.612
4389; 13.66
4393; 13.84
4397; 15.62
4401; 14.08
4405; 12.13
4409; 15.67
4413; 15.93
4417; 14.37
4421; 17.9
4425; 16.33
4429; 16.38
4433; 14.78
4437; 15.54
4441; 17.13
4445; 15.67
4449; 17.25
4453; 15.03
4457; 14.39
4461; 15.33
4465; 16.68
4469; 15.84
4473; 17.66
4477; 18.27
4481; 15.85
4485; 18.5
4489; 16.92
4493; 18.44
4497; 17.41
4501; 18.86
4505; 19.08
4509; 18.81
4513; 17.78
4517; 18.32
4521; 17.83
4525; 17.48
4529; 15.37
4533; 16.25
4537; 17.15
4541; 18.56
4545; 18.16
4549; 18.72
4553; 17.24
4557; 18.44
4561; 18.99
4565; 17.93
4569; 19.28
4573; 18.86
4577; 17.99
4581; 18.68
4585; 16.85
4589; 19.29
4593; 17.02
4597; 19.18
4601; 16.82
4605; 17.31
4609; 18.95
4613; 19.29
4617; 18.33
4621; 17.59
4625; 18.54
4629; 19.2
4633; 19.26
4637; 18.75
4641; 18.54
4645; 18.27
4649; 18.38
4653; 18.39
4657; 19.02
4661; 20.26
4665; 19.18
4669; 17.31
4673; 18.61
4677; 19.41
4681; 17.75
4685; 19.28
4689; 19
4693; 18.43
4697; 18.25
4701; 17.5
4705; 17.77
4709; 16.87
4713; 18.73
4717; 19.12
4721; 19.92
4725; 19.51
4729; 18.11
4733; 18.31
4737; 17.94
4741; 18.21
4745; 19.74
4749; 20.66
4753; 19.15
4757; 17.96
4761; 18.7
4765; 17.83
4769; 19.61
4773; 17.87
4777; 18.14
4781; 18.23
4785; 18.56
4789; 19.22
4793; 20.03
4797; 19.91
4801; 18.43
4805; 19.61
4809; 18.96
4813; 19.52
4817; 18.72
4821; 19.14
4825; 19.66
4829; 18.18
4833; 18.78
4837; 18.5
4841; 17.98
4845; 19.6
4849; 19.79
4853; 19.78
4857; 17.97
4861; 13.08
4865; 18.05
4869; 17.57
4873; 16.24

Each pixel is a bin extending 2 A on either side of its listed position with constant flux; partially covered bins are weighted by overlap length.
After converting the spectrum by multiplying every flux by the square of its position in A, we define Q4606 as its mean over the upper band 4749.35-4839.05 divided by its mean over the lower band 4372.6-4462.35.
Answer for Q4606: 1.5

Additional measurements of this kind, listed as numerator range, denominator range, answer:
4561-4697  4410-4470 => 1.27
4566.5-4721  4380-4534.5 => 1.24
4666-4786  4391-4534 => 1.26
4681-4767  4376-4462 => 1.43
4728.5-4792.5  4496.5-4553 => 1.16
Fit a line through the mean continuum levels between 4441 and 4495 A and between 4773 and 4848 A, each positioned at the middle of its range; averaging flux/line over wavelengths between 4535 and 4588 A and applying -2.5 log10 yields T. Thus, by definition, -0.06 mag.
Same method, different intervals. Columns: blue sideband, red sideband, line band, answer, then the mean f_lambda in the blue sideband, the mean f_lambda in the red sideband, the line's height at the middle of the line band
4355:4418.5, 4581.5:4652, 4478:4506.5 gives -0.11 mag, 14.3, 18.3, 16.2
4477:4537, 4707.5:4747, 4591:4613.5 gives 0.00 mag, 17.6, 18.7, 18.1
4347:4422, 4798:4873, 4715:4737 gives -0.08 mag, 14.5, 18.5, 17.5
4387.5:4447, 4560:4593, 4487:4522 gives -0.07 mag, 15.3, 18.4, 17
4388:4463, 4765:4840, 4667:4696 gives -0.05 mag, 15.3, 18.9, 17.8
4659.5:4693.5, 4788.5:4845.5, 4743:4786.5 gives 0.01 mag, 18.8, 19.1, 19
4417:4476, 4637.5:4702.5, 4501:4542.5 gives -0.05 mag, 16.1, 18.6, 17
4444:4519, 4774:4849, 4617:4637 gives -0.04 mag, 17.2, 19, 18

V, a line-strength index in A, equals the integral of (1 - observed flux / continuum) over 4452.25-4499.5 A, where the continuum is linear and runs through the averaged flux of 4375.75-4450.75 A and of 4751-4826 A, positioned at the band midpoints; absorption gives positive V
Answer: -3.8 A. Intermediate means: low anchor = 14.8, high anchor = 18.9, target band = 16.8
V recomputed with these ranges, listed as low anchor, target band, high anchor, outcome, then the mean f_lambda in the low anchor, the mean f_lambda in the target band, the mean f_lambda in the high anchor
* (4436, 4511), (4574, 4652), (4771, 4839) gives -2.3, 17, 18.3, 18.9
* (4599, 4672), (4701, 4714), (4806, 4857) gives 0.7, 18.5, 17.7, 19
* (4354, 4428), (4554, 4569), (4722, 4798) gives -1.7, 14.7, 18.5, 18.8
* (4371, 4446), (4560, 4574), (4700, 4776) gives -1.8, 14.7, 18.7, 18.6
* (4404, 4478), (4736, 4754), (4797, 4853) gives -0.8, 15.9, 19.2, 19.1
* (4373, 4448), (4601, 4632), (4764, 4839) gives -2.7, 14.7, 18.4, 18.9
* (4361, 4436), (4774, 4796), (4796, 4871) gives -0.8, 14.7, 18.8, 18.6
